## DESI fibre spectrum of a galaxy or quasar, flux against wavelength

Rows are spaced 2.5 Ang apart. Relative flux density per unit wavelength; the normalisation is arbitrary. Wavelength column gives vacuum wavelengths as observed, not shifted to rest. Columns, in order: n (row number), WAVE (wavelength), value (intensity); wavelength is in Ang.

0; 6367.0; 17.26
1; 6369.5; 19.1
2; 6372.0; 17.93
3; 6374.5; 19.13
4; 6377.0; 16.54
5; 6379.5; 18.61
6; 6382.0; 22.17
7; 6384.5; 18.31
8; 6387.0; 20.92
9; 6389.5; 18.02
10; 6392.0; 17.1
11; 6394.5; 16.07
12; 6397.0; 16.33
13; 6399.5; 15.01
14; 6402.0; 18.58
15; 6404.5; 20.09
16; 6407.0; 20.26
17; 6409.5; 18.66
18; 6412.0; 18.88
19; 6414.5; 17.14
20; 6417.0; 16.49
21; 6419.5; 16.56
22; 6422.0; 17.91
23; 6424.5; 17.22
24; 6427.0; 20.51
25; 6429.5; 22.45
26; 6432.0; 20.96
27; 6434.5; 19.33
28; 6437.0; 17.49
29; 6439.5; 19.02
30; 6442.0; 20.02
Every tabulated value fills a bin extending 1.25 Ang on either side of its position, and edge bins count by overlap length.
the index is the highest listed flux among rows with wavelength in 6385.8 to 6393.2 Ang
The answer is 20.92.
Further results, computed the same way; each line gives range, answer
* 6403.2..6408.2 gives 20.26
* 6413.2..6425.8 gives 17.91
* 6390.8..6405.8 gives 20.09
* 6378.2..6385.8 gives 22.17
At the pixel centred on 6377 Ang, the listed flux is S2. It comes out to 16.54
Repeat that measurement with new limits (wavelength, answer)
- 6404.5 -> 20.09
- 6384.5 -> 18.31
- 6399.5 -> 15.01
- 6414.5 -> 17.14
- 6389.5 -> 18.02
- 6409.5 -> 18.66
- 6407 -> 20.26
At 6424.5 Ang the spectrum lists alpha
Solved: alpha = 17.22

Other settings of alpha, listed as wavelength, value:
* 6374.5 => 19.13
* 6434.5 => 19.33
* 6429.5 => 22.45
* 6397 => 16.33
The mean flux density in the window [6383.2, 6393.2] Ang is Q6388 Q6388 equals 18.6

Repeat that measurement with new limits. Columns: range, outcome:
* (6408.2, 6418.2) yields 17.8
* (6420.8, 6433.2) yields 19.8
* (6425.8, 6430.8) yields 21.5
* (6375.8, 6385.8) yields 18.9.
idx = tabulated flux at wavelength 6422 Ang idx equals 17.91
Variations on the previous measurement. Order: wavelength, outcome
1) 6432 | 20.96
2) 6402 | 18.58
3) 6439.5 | 19.02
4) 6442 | 20.02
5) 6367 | 17.26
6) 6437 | 17.49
